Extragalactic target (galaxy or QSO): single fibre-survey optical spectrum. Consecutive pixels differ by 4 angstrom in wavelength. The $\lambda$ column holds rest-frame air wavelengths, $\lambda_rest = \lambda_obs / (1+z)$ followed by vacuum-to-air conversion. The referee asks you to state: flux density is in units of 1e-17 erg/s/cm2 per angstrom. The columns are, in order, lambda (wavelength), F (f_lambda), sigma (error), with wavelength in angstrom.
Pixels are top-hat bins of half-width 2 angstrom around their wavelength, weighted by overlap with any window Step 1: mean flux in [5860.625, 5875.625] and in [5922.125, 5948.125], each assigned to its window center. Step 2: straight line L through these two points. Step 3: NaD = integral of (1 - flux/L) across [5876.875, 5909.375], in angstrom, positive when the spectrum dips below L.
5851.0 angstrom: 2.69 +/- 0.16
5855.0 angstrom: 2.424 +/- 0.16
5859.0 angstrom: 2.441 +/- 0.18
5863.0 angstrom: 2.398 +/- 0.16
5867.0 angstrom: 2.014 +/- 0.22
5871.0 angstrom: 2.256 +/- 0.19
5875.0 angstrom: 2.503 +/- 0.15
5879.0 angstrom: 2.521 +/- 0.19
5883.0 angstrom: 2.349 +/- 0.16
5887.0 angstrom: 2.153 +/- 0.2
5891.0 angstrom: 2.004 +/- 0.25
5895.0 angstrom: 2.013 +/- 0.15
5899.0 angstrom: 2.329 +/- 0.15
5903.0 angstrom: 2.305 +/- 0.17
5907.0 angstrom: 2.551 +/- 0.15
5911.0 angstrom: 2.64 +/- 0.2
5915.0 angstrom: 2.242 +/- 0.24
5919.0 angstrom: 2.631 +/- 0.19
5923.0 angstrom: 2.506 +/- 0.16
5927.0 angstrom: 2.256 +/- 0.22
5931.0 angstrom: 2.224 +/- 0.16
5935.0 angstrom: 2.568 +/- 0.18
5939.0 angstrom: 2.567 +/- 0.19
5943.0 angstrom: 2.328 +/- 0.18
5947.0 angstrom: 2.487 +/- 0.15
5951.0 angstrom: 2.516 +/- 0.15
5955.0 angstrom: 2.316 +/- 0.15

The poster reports 0.6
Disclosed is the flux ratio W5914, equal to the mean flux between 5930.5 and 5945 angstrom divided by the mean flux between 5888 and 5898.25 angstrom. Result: 1.18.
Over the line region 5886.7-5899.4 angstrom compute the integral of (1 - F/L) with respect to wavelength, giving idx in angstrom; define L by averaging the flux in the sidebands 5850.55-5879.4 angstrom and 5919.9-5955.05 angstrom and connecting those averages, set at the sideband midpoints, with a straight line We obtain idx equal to 1.6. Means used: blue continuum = 2.38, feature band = 2.1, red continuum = 2.43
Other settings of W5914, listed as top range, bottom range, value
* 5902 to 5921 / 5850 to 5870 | 1.05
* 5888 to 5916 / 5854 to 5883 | 0.97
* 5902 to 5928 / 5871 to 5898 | 1.09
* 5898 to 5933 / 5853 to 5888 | 1.03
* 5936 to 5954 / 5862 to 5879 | 1.07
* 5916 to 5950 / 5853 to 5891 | 1.05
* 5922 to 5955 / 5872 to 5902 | 1.07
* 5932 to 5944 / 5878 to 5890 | 1.08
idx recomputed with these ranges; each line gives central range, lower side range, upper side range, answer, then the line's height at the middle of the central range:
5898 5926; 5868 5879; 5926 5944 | -0.8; 2.39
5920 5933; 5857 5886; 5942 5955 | 0.3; 2.41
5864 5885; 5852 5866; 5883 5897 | -0.8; 2.25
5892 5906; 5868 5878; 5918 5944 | 1.0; 2.39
